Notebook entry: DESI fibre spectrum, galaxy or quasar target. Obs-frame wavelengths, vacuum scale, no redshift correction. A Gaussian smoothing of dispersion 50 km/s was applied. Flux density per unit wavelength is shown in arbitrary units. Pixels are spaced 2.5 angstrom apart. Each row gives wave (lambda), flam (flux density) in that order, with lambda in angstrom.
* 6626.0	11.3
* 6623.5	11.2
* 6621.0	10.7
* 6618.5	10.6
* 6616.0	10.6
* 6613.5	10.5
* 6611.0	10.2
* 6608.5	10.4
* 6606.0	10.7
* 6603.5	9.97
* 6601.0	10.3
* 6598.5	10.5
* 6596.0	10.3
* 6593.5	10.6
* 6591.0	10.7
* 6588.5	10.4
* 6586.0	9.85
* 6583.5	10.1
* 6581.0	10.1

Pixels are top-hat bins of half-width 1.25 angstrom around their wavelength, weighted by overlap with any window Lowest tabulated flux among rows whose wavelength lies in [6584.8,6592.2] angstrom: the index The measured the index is 9.85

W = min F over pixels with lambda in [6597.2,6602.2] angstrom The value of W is 10.3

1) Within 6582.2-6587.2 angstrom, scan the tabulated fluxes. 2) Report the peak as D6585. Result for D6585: 10.1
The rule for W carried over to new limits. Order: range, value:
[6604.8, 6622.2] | 10.2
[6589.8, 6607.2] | 9.97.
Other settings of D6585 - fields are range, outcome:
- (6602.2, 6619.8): 10.7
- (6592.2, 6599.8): 10.6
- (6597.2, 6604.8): 10.5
